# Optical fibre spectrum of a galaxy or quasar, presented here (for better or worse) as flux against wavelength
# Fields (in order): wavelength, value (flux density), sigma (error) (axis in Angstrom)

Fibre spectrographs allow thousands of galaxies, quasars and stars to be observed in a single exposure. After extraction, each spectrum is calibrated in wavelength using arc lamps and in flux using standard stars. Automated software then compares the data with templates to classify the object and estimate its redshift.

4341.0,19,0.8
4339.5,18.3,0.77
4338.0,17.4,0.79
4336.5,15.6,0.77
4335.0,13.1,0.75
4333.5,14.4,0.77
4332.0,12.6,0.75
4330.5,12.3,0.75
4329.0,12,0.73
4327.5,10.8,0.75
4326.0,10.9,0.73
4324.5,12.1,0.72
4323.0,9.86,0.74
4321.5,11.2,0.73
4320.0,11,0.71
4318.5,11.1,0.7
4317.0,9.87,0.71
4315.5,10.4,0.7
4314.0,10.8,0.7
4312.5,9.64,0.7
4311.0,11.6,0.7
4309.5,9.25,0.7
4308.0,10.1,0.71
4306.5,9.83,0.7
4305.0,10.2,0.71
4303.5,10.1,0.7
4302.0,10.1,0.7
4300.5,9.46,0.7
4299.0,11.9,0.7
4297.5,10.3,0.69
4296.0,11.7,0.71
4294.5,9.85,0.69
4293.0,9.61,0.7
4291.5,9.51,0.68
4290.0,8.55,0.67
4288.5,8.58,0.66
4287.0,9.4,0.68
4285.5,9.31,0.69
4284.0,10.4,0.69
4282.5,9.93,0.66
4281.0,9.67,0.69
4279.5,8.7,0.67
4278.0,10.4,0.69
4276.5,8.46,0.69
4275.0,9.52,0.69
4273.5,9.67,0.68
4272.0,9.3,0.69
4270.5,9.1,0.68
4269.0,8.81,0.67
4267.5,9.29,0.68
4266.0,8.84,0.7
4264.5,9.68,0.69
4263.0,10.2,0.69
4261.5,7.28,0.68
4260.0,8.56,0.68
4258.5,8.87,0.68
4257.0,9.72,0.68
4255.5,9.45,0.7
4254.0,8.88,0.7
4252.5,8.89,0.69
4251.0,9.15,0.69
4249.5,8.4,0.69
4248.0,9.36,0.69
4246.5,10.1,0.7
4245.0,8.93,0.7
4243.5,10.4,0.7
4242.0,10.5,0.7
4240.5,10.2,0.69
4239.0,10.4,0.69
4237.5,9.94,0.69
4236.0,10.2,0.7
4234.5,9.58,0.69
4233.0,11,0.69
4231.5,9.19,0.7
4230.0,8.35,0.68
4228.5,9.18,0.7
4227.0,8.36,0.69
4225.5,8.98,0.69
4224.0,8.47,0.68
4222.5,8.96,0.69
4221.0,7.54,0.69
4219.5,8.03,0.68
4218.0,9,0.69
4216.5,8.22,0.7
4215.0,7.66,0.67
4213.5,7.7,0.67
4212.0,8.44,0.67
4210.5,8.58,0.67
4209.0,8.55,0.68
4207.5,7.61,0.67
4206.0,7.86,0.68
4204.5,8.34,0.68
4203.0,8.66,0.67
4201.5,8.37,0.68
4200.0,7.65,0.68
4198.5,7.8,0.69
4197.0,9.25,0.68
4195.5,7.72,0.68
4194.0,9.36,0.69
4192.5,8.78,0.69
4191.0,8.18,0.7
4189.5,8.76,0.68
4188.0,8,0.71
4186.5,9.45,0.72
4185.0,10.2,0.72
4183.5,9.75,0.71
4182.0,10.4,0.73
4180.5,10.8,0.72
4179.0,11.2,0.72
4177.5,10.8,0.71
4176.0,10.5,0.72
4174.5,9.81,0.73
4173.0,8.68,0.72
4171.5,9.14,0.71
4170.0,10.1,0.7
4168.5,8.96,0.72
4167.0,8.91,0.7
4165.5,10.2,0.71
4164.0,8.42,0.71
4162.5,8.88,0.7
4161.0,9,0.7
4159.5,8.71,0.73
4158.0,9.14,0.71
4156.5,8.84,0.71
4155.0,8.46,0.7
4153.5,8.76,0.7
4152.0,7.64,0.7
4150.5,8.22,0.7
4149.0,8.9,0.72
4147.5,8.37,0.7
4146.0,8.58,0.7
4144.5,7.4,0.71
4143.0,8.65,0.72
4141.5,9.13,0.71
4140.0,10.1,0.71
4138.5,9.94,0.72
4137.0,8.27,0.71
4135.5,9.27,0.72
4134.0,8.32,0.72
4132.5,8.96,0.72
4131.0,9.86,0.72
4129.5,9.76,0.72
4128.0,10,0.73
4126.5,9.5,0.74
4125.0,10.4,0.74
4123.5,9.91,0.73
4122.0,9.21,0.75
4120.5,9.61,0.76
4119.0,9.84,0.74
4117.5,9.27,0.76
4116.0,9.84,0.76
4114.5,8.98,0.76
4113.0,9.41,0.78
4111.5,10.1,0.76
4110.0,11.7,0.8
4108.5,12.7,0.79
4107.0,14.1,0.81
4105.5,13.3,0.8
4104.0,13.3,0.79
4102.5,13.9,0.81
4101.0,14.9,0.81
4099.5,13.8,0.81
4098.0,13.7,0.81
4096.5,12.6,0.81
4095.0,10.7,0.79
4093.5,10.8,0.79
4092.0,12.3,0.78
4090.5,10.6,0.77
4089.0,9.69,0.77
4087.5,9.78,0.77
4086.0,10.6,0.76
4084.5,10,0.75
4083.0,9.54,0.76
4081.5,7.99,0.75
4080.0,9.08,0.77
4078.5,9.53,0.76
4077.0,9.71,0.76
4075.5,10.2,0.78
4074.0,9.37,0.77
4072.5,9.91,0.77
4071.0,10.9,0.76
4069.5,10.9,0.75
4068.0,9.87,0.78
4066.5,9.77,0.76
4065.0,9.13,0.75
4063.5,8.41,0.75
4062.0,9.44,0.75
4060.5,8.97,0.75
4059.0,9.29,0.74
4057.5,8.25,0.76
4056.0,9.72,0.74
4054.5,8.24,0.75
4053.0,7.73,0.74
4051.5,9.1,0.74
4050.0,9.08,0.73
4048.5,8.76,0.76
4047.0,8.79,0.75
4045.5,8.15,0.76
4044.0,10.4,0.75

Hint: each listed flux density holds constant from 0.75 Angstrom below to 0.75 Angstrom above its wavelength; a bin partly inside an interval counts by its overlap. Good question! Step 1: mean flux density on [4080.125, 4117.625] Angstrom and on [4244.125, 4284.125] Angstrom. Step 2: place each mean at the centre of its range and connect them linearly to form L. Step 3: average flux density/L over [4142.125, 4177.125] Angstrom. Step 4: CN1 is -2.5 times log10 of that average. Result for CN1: 0.18 mag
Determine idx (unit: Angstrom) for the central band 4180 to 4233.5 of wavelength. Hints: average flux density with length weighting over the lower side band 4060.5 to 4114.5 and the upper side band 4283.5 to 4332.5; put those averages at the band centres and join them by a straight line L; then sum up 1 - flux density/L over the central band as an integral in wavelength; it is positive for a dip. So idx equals 9.8 Angstrom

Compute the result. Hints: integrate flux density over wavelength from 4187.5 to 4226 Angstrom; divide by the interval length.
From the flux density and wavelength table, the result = 8.32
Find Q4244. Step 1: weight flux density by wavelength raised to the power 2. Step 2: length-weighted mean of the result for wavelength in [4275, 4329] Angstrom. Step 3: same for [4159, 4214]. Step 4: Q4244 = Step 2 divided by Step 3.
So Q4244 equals 1.2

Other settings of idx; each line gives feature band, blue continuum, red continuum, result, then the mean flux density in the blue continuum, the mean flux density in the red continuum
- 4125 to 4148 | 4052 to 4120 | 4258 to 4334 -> 2.8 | 10.5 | 10.1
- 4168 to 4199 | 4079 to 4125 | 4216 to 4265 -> 1.7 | 11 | 9.21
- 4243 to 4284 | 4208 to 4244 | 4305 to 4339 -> 3.2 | 9.04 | 11.6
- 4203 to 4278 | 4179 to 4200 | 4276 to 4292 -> 1.9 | 9.13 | 9.37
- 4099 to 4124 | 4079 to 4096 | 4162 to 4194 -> -3.6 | 10.1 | 9.52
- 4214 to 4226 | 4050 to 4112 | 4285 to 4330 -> 2.4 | 10.6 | 10.3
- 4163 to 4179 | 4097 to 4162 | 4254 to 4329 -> 0.6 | 10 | 9.87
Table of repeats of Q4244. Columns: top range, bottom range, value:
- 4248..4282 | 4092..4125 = 0.86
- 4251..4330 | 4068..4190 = 1.07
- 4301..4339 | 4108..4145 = 1.31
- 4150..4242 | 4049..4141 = 0.92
